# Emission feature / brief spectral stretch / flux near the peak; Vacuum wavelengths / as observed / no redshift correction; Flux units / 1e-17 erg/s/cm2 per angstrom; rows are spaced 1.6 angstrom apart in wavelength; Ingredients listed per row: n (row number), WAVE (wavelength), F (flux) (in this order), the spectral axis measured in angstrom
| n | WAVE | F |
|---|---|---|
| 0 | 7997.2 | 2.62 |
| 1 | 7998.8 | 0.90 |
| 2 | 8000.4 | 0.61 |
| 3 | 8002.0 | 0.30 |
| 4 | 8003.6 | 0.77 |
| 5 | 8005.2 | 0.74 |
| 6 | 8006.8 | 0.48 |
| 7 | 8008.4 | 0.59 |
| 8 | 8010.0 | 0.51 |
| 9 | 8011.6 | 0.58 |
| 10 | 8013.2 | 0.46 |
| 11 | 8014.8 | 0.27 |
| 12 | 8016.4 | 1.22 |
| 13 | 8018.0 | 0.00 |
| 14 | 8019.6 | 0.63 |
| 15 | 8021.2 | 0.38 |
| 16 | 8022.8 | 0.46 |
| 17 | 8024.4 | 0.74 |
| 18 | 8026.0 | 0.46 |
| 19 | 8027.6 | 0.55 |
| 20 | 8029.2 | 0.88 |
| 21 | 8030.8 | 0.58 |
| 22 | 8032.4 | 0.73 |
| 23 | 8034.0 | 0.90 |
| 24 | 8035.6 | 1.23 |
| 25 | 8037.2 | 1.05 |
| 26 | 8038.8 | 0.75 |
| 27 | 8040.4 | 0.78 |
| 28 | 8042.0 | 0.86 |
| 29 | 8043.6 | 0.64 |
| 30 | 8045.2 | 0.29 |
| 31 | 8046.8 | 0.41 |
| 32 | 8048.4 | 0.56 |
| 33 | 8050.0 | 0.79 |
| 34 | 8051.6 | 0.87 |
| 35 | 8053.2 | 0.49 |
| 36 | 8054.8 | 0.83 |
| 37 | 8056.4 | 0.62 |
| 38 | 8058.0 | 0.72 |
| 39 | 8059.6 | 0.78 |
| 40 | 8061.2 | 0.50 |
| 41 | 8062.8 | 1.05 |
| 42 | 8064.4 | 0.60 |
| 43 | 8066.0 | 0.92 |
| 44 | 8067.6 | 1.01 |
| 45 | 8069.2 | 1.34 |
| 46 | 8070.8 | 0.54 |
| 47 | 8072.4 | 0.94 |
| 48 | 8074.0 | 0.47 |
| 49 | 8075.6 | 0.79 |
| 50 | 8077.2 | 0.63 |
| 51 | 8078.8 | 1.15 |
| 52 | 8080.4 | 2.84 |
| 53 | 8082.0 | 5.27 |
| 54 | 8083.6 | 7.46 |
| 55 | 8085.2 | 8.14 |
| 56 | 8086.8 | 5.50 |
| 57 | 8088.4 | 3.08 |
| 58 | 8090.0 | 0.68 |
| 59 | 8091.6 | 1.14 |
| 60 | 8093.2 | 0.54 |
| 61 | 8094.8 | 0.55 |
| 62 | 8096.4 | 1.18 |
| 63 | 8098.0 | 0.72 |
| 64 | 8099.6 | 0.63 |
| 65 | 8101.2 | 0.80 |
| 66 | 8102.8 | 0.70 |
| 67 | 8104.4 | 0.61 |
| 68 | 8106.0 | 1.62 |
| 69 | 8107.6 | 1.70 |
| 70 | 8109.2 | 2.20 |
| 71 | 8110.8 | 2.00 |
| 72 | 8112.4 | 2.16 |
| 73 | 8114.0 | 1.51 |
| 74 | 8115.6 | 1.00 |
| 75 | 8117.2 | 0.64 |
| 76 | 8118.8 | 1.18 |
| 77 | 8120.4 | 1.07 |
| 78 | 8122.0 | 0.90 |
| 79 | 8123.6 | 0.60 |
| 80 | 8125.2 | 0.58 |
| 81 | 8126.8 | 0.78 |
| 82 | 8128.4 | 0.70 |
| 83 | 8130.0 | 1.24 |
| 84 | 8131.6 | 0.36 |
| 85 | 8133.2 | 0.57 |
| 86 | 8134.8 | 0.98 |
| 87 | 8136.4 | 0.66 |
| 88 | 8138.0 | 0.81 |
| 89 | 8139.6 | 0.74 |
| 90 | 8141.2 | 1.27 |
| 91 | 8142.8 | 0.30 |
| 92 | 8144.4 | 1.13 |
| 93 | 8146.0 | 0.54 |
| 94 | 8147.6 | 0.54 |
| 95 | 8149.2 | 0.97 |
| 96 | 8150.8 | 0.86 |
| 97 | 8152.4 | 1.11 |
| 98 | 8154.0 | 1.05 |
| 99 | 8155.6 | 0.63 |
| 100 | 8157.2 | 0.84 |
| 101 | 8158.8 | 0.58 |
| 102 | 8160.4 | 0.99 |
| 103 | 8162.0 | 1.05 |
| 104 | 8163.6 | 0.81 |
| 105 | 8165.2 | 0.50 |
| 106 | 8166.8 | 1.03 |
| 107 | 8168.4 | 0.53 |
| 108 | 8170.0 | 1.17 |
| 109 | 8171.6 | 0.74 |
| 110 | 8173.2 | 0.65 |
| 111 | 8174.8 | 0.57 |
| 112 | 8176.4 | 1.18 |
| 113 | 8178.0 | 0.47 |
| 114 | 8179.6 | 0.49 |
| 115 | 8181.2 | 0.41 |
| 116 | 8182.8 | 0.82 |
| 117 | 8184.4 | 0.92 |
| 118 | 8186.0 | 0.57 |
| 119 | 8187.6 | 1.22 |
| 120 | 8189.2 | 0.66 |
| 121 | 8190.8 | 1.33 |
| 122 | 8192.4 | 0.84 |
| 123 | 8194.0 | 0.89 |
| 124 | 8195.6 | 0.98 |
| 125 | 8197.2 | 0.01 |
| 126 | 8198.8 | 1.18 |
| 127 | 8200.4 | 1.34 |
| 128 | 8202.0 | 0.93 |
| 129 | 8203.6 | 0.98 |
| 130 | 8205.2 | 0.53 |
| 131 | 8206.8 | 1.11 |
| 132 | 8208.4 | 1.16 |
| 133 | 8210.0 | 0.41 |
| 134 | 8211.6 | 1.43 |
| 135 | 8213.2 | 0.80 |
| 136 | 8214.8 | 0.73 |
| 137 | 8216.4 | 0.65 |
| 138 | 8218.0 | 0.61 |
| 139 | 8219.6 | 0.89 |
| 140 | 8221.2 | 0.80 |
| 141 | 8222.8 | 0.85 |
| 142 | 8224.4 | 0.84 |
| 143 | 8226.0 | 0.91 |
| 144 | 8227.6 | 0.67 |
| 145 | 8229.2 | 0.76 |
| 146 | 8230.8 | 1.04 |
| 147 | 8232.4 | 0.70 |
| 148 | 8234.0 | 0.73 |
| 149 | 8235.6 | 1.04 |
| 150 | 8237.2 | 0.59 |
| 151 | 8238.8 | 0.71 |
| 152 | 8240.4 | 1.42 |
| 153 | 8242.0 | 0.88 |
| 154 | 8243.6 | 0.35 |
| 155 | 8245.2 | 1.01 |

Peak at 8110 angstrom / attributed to [N II] 6583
